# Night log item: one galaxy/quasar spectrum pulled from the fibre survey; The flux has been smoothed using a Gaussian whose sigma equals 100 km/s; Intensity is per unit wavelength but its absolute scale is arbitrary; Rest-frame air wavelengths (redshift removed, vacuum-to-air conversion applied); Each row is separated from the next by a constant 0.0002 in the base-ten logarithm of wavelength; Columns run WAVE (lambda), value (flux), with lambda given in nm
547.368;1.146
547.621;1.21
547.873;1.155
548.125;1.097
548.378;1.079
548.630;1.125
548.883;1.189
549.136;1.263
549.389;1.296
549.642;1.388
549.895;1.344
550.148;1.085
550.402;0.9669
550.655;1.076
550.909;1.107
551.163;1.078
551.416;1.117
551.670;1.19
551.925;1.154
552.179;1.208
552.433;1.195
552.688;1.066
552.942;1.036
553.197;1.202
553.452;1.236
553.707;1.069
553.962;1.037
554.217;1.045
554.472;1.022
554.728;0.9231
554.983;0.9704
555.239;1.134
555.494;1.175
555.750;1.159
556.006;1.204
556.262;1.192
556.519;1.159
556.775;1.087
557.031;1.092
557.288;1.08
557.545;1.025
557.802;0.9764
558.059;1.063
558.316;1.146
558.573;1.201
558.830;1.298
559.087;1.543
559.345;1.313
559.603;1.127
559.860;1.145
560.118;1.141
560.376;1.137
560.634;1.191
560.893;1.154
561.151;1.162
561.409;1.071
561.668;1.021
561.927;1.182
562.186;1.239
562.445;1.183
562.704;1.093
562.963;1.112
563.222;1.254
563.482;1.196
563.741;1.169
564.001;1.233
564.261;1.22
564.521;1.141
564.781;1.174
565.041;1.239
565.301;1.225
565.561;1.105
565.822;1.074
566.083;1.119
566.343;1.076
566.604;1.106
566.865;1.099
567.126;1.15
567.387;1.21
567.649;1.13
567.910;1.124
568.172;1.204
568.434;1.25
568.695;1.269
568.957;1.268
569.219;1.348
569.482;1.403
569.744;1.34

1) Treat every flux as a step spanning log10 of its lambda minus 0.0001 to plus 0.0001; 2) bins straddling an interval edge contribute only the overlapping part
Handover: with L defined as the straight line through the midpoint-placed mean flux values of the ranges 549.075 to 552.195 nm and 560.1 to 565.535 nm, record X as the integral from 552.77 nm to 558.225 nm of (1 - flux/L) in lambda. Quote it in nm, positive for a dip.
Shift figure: 0.37 nm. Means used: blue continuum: 1.17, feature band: 1.09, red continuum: 1.17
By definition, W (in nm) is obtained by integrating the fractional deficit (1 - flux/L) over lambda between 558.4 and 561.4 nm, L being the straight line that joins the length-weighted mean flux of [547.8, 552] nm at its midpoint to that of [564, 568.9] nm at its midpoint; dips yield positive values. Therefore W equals -0.13 nm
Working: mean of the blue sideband 1.16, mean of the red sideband 1.17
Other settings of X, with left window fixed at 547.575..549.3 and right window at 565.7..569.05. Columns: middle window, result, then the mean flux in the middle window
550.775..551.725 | 0.03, 1.12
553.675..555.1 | 0.19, 1.01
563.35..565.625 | -0.06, 1.19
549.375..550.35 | -0.08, 1.25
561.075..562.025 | 0.05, 1.1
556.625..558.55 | 0.14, 1.08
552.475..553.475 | 0.03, 1.13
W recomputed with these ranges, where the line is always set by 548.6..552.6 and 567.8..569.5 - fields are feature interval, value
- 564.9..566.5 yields 0.136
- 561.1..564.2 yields 0.176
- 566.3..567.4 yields 0.112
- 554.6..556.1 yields 0.131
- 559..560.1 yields -0.038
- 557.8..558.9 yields 0.058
